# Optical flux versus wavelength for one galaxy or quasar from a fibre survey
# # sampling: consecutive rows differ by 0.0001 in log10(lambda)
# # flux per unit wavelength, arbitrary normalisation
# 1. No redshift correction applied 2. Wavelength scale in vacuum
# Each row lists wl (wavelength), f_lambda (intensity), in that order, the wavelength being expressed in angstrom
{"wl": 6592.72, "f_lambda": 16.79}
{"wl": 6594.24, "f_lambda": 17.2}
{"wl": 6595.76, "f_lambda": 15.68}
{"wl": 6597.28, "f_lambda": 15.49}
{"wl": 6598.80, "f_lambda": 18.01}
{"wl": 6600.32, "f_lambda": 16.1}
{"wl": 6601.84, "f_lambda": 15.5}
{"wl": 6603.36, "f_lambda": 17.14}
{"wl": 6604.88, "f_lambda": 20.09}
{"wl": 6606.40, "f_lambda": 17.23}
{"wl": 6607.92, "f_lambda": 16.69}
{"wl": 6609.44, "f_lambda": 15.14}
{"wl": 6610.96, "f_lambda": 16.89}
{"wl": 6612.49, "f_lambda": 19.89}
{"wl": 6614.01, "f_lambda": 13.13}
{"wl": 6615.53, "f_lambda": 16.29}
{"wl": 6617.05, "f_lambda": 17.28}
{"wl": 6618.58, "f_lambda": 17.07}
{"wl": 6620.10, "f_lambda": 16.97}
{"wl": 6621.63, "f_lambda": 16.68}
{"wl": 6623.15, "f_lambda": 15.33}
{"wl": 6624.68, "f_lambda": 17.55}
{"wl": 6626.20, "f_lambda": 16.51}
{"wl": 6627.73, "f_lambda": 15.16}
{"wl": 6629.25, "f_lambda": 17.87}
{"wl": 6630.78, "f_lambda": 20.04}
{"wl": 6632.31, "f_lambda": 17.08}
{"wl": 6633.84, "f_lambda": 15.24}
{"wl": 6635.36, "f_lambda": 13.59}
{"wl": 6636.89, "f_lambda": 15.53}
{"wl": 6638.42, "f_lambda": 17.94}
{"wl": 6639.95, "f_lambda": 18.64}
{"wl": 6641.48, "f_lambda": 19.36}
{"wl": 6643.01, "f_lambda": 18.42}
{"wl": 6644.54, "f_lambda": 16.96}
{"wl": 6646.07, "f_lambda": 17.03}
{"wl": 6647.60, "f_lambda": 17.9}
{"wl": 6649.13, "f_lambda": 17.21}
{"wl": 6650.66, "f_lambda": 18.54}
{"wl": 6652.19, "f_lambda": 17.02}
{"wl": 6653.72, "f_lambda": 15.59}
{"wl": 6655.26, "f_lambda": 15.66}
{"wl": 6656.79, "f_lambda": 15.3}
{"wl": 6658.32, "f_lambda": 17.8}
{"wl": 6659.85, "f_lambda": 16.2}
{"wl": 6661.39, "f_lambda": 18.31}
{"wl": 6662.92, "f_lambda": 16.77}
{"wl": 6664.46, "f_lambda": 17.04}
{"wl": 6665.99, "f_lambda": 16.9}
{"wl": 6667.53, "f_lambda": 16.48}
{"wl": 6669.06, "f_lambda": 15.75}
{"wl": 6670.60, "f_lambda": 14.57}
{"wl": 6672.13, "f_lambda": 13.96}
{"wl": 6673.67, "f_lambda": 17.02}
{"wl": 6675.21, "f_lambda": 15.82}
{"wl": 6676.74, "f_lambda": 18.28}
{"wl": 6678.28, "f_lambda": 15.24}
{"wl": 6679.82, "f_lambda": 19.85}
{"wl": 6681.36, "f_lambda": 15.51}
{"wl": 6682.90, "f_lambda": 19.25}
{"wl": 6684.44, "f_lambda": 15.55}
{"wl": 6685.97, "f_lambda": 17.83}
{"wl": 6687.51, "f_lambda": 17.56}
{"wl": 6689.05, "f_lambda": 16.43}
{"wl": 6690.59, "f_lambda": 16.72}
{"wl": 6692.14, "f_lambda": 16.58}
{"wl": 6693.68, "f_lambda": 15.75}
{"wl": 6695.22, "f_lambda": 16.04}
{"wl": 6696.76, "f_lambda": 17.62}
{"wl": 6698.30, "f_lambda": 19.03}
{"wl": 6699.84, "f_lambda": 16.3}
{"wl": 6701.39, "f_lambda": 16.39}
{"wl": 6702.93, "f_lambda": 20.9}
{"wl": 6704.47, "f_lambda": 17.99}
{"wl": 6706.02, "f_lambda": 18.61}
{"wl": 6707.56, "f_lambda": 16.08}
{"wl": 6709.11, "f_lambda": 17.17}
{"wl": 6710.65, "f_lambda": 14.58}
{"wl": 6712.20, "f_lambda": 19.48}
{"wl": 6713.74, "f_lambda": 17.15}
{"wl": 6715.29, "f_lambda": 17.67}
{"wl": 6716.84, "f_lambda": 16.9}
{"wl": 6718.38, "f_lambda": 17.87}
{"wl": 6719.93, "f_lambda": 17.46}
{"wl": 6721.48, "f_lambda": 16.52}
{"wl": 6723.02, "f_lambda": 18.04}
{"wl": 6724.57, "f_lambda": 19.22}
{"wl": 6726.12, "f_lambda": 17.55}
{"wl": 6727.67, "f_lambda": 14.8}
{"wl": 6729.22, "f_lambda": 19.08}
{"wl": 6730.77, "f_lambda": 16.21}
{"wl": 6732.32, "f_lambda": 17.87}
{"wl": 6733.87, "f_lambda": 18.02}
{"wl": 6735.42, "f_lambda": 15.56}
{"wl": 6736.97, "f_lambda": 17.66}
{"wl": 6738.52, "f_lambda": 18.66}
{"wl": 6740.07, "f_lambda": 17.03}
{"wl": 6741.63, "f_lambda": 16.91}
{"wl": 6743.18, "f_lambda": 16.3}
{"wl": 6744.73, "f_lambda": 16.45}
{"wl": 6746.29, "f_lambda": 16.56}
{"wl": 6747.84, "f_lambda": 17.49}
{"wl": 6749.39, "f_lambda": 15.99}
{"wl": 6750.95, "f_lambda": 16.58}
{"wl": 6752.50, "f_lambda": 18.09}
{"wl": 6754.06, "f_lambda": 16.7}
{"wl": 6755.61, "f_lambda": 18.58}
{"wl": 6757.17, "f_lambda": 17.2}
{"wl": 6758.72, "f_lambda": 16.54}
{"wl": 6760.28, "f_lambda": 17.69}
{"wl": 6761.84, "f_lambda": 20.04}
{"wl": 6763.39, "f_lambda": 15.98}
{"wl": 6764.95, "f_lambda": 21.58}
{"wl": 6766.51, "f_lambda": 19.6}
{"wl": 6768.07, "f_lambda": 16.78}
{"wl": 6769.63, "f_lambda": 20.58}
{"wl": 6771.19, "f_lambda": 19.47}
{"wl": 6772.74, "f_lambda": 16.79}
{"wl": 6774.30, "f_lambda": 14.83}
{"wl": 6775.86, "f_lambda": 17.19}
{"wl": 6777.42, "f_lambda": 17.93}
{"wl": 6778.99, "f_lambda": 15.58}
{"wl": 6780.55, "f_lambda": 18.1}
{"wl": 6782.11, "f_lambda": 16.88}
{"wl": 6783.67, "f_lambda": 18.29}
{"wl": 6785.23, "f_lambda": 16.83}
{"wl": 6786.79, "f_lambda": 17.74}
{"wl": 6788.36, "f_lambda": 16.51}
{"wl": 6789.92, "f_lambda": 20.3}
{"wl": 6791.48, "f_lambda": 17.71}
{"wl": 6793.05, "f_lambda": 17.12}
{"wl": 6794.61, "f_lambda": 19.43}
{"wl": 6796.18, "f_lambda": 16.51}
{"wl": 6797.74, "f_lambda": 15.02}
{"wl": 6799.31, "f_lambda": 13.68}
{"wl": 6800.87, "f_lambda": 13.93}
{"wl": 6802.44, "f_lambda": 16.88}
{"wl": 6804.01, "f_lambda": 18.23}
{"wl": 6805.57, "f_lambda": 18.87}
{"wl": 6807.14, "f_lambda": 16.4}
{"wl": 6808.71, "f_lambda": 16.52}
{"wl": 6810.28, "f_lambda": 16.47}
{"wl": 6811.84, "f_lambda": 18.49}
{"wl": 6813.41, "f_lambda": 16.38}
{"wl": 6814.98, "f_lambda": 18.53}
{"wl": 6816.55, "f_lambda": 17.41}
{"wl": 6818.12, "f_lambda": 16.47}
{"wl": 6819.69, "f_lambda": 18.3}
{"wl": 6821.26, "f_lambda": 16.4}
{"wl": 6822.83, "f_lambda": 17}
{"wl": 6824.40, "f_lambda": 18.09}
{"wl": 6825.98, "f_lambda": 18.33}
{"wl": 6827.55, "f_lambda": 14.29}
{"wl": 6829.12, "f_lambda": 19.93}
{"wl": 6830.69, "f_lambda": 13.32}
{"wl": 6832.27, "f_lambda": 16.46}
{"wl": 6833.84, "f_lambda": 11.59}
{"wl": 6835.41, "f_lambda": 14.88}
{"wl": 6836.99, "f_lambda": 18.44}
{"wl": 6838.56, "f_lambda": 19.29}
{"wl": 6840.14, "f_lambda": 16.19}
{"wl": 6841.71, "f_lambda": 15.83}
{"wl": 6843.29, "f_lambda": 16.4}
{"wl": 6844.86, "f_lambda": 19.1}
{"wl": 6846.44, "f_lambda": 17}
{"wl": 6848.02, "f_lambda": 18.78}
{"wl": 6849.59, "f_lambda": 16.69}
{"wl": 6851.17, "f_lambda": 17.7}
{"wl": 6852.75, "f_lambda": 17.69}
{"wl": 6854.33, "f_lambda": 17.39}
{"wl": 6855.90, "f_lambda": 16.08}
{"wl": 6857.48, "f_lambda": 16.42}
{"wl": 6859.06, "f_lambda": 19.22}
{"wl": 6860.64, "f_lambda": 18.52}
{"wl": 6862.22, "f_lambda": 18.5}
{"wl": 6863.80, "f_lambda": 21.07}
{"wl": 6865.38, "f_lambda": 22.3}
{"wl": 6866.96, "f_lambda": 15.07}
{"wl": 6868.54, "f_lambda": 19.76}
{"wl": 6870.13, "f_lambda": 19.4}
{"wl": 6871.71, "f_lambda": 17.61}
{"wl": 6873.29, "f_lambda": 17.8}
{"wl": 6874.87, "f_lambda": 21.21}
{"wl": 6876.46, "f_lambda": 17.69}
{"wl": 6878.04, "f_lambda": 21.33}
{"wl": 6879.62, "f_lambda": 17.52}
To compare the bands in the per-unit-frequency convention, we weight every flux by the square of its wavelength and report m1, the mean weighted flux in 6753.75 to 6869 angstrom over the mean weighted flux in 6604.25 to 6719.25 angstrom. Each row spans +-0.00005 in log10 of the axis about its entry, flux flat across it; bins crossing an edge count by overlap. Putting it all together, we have 1.1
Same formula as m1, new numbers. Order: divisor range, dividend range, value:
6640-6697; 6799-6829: 1.05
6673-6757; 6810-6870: 1.05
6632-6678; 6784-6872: 1.09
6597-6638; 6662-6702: 1.02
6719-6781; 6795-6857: 0.98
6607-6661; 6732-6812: 1.07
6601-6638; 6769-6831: 1.09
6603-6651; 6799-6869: 1.07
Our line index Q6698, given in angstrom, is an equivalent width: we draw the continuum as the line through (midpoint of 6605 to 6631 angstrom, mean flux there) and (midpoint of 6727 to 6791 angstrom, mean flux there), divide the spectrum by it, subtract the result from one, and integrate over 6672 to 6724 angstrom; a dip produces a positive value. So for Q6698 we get 0.0 angstrom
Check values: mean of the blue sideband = 16.8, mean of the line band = 17.2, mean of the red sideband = 17.5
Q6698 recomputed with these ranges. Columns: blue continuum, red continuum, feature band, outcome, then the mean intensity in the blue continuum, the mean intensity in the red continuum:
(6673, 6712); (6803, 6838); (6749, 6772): -1.52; 17.2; 16.9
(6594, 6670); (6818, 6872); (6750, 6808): -0.70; 16.9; 17.4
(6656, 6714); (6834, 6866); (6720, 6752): 0.08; 16.9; 17.7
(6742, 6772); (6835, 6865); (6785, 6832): 1.94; 17.8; 17.7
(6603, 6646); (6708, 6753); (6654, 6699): 1.01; 17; 17.2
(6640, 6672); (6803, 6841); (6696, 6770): -2.73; 16.9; 16.9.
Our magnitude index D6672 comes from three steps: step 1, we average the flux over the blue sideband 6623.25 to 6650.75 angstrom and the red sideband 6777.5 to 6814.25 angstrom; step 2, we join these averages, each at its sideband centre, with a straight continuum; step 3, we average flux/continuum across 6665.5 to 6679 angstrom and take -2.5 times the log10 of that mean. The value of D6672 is 0.08 mag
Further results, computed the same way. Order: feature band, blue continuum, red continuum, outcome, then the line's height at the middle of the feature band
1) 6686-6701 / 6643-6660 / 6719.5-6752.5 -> 0.01 mag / 17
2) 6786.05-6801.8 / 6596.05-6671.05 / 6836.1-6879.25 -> 0.07 mag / 17.8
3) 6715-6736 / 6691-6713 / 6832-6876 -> 0.00 mag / 17.4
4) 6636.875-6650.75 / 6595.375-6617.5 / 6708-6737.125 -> -0.06 mag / 16.9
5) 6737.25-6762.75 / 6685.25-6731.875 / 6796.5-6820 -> -0.01 mag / 17.1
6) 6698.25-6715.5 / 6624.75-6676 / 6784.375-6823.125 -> -0.04 mag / 16.9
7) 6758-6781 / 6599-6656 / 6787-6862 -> -0.06 mag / 17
